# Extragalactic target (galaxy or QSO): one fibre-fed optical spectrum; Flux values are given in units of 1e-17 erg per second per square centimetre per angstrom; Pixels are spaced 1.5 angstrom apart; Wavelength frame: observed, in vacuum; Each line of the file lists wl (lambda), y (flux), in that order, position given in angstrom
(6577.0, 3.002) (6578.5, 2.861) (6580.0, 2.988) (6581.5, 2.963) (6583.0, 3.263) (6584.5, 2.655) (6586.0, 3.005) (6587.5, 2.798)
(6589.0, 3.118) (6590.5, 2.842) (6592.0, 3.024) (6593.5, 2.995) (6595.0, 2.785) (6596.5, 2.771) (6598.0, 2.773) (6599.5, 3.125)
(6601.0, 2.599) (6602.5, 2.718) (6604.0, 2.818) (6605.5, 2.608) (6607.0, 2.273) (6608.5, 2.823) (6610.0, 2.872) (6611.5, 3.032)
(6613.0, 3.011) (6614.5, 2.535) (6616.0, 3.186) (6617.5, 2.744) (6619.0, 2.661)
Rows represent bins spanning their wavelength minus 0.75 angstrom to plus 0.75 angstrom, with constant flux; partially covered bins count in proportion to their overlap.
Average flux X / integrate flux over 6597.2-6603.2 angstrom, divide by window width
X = 2.8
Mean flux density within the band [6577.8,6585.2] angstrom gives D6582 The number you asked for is 2.95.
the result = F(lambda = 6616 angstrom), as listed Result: 3.186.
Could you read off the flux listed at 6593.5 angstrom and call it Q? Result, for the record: 2.995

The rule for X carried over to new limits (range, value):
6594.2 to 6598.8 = 2.78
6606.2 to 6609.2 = 2.54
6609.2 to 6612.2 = 2.95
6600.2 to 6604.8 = 2.72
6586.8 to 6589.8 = 2.96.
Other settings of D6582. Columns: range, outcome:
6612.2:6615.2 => 2.78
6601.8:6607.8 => 2.61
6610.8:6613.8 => 3.01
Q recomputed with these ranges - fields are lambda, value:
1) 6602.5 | 2.718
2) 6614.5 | 2.535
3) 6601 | 2.599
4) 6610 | 2.872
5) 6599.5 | 3.125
